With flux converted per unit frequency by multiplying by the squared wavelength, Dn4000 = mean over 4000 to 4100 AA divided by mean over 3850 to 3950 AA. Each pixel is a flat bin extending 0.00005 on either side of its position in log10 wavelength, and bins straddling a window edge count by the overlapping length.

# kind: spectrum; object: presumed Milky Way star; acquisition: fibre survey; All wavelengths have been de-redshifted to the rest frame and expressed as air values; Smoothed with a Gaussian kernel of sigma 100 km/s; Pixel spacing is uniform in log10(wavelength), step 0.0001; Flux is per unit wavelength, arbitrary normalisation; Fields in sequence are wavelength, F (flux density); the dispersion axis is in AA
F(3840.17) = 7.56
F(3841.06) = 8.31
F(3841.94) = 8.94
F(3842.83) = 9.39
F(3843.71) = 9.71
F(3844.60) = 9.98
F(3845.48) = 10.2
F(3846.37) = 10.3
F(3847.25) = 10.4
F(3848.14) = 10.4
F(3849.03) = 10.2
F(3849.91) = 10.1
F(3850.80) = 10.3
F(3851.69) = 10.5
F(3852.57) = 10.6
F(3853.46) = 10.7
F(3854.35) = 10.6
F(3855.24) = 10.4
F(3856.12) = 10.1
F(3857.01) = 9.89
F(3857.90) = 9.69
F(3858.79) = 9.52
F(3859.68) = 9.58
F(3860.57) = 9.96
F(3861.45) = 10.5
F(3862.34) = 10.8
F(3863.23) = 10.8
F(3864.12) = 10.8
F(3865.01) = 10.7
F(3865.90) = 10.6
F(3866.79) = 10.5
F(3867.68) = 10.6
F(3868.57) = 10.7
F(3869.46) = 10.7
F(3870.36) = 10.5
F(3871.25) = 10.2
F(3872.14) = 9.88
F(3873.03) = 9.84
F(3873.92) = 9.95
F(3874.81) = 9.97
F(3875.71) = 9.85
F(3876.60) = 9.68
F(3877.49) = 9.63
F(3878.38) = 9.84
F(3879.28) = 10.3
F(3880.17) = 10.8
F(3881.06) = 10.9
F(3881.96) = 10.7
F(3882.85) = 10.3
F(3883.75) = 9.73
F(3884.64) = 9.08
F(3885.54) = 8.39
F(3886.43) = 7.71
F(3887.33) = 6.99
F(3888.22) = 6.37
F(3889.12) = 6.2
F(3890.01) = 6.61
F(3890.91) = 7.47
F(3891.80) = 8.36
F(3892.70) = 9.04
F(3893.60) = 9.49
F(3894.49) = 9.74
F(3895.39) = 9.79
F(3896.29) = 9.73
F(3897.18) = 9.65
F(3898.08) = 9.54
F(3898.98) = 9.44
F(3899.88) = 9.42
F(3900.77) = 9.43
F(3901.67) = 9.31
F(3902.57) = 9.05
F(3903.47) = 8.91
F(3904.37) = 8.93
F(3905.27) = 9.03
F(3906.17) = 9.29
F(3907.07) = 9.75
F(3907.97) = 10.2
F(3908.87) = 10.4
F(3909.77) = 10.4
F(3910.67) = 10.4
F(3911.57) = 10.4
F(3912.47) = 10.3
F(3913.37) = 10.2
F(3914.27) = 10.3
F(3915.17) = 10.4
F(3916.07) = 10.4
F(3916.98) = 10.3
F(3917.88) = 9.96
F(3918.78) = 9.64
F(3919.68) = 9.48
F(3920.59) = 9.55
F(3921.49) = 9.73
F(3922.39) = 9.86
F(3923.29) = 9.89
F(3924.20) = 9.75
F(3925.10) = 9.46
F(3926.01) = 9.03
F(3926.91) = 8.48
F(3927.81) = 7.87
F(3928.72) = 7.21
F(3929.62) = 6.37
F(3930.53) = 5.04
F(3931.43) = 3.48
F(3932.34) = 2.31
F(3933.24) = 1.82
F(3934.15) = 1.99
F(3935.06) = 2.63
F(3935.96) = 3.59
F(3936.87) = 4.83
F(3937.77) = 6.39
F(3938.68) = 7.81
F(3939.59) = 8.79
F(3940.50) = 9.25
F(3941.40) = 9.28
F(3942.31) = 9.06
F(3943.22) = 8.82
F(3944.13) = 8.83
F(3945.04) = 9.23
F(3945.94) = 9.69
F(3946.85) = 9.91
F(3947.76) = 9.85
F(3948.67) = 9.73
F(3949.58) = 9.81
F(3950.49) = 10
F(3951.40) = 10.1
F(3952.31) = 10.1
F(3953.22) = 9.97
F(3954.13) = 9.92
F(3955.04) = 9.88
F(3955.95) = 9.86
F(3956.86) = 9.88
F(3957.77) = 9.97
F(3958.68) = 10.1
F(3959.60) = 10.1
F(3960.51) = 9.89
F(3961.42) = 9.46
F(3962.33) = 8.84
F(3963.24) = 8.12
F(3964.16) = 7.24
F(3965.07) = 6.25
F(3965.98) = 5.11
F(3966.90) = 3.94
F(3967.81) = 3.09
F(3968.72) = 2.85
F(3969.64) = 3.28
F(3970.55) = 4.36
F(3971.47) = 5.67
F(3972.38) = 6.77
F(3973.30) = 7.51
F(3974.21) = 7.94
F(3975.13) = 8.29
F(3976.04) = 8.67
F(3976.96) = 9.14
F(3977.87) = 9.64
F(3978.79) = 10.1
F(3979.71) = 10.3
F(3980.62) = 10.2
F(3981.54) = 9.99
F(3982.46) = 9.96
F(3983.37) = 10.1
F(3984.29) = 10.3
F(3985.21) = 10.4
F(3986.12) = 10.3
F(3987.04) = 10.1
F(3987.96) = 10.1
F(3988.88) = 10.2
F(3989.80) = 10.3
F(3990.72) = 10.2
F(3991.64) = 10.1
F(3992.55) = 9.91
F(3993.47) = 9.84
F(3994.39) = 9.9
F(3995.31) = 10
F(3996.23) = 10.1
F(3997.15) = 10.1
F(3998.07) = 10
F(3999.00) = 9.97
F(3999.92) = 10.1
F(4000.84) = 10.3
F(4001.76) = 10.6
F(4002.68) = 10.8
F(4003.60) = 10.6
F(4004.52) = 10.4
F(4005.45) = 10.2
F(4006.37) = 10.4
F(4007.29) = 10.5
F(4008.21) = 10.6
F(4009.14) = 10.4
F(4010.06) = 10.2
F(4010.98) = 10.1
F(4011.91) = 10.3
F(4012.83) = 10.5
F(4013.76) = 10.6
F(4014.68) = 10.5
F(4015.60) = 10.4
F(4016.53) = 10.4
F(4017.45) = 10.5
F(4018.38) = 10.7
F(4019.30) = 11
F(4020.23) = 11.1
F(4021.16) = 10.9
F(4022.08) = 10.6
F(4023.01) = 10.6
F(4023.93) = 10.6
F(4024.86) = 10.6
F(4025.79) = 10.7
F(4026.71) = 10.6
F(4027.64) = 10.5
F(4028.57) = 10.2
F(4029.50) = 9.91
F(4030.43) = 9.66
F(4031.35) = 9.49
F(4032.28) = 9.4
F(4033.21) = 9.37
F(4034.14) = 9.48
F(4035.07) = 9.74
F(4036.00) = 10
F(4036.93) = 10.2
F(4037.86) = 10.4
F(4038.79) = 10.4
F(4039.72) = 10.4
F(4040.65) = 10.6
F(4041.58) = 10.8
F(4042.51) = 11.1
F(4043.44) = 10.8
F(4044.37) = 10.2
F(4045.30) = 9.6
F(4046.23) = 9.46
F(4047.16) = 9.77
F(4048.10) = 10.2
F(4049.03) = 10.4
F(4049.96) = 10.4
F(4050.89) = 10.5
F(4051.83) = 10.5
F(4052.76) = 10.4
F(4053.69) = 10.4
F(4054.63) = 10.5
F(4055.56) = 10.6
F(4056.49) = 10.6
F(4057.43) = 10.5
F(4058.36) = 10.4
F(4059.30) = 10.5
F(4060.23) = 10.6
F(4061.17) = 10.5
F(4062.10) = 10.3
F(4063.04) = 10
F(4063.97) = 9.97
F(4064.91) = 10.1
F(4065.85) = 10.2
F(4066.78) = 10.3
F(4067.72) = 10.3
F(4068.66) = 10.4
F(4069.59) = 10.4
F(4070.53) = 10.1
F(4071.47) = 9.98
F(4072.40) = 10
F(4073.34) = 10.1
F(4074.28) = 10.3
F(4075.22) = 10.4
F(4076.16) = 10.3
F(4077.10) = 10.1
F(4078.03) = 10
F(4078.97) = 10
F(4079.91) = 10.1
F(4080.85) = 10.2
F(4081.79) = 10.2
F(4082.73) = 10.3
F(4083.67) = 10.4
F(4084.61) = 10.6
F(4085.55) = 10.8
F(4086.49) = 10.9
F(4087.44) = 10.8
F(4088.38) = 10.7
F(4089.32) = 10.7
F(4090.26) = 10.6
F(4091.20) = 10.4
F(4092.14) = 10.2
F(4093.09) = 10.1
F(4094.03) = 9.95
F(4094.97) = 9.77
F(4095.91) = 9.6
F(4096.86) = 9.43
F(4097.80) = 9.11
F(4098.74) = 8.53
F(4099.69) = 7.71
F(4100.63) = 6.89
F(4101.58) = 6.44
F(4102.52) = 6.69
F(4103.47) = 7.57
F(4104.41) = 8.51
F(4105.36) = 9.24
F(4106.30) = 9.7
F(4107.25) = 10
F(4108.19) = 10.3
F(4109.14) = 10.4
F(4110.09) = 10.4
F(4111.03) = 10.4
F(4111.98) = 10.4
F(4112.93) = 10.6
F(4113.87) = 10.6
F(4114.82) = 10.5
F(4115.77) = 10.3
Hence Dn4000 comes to 1.22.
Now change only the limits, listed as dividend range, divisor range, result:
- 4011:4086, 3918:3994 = 1.30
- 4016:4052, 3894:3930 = 1.15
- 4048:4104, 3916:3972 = 1.36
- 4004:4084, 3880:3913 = 1.20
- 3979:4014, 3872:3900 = 1.18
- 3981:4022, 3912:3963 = 1.25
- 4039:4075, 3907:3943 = 1.36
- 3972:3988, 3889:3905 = 1.10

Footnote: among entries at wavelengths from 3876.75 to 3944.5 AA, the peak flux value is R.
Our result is 10.9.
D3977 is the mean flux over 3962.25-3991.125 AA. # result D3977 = 8.09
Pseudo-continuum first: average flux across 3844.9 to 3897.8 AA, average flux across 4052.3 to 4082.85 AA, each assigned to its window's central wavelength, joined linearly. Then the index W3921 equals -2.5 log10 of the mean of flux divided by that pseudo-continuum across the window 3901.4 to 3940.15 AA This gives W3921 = 0.204 mag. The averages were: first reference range 9.77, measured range 8.2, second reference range 10.3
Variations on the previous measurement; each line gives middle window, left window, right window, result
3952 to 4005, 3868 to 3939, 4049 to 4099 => 0.051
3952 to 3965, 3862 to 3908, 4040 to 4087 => 0.048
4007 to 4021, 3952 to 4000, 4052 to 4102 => -0.136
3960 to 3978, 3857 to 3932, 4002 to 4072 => 0.414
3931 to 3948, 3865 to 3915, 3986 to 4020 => 0.427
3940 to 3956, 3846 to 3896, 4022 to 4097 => 0.039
